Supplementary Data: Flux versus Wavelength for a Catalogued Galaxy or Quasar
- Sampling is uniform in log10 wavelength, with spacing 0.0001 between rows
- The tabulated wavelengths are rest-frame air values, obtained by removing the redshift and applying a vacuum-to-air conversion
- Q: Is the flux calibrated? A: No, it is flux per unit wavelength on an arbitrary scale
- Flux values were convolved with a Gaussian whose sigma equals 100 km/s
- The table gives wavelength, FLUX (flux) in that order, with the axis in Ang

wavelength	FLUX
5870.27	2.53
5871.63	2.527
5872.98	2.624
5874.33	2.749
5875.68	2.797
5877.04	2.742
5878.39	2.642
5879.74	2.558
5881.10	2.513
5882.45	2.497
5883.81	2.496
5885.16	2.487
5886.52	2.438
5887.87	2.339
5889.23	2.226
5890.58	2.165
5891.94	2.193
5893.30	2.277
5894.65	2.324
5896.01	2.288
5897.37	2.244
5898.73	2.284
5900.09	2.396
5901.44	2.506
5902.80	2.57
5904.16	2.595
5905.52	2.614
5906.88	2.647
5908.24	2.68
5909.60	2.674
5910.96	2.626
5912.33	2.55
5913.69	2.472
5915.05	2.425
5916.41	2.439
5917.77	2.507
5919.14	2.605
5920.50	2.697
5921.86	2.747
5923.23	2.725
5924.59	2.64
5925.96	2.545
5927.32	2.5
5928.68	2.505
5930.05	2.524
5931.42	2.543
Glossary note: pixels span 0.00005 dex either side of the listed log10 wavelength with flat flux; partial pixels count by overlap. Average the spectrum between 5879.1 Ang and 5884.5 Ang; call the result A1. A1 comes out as 2.51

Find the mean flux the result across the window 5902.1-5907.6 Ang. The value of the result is 2.61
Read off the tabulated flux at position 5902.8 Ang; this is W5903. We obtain 2.57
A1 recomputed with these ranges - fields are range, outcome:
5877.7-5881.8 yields 2.57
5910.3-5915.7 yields 2.52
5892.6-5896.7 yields 2.3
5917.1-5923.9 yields 2.65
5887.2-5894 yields 2.24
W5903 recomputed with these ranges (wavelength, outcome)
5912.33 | 2.55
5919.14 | 2.605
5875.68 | 2.797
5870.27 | 2.53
